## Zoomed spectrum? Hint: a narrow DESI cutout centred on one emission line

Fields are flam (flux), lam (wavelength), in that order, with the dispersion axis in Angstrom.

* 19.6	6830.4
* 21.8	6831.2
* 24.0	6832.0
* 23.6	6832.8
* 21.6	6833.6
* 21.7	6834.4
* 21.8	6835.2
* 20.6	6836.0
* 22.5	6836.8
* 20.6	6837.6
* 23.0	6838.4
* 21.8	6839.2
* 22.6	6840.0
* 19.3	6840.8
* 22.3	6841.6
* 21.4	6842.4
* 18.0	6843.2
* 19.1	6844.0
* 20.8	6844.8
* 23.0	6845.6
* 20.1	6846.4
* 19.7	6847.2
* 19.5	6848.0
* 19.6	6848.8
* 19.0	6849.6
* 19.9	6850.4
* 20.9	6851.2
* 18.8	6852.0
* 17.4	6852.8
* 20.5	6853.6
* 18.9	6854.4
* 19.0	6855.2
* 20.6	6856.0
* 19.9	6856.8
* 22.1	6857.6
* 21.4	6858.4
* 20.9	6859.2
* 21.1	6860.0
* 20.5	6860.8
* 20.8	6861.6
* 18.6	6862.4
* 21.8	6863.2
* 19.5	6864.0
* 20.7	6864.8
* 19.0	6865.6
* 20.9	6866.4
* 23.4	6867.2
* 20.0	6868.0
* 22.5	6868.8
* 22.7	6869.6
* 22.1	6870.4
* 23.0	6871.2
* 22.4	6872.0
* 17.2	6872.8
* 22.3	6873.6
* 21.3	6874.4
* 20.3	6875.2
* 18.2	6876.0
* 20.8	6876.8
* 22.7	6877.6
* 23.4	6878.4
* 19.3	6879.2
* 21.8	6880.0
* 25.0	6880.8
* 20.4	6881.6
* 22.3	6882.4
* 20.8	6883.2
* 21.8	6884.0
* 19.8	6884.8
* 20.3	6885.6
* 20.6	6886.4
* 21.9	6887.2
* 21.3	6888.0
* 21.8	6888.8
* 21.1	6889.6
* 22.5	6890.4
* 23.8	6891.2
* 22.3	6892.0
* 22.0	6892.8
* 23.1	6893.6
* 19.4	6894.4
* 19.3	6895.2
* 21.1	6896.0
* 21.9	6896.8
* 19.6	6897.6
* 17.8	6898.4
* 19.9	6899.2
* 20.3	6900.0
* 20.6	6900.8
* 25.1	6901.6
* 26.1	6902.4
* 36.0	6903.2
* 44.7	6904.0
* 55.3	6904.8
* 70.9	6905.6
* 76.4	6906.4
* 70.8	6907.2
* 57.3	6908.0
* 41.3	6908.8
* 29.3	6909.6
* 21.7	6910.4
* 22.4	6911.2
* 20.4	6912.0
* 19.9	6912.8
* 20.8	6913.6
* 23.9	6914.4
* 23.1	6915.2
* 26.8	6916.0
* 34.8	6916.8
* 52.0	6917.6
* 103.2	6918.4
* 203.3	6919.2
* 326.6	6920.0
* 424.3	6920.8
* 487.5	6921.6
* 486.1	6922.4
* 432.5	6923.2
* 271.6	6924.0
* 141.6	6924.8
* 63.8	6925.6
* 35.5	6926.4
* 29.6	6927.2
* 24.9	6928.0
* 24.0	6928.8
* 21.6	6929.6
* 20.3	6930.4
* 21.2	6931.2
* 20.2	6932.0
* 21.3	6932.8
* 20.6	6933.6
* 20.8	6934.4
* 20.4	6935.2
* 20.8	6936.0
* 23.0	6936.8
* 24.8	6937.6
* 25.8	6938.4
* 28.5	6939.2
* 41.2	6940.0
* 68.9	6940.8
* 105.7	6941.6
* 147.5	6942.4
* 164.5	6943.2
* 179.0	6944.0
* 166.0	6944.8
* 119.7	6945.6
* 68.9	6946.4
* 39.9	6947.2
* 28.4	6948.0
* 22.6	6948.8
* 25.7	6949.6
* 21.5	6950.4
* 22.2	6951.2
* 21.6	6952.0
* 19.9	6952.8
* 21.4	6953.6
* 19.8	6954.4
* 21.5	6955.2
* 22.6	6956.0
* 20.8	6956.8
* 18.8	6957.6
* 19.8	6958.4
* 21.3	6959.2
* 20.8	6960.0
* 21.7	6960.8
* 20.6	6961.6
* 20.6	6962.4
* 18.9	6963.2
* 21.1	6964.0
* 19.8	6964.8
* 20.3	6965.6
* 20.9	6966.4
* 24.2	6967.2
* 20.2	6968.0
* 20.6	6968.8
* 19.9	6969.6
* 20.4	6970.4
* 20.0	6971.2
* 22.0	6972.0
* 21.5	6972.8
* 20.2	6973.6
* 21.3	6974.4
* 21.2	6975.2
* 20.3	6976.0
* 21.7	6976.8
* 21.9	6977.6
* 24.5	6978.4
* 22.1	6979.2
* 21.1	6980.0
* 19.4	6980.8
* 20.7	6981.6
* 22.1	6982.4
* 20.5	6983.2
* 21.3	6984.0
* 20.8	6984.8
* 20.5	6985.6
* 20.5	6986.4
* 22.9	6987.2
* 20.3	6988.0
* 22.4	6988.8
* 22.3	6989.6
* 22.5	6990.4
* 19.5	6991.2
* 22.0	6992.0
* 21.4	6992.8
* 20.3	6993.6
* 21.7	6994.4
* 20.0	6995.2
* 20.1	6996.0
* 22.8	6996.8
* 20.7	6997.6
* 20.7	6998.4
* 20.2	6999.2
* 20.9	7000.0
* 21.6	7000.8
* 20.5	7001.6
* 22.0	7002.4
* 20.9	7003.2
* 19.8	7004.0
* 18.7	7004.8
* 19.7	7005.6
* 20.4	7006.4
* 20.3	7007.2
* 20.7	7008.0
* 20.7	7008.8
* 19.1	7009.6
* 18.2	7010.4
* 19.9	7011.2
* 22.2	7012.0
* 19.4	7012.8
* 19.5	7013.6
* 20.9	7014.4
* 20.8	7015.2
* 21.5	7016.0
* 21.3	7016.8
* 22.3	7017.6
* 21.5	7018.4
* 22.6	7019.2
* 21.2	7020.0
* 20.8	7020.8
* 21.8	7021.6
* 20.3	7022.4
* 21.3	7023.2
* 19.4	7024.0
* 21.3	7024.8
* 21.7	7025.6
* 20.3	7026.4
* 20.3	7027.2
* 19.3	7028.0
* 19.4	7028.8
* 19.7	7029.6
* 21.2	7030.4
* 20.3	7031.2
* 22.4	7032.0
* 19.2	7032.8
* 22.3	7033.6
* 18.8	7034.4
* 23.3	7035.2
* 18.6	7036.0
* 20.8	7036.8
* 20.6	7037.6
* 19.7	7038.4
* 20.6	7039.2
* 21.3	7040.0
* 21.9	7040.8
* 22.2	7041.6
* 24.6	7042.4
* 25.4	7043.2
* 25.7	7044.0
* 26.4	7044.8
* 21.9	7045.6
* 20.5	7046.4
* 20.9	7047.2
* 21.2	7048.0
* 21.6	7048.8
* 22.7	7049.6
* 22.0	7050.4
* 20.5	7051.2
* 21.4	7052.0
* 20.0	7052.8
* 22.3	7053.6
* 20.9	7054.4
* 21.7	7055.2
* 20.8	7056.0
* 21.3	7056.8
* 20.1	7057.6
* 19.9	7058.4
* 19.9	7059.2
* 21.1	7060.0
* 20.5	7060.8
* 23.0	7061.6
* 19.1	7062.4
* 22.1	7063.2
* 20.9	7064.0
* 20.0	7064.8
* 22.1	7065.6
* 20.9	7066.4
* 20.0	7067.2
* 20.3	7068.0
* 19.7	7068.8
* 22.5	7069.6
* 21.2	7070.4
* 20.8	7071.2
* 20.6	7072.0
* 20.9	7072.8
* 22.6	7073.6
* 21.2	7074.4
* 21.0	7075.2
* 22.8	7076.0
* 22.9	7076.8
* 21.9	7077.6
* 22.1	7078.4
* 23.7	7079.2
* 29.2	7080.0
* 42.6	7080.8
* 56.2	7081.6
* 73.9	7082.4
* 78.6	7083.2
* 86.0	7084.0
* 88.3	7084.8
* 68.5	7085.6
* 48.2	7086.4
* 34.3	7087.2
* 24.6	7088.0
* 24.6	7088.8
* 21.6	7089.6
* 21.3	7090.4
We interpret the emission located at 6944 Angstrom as [N II] 6583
